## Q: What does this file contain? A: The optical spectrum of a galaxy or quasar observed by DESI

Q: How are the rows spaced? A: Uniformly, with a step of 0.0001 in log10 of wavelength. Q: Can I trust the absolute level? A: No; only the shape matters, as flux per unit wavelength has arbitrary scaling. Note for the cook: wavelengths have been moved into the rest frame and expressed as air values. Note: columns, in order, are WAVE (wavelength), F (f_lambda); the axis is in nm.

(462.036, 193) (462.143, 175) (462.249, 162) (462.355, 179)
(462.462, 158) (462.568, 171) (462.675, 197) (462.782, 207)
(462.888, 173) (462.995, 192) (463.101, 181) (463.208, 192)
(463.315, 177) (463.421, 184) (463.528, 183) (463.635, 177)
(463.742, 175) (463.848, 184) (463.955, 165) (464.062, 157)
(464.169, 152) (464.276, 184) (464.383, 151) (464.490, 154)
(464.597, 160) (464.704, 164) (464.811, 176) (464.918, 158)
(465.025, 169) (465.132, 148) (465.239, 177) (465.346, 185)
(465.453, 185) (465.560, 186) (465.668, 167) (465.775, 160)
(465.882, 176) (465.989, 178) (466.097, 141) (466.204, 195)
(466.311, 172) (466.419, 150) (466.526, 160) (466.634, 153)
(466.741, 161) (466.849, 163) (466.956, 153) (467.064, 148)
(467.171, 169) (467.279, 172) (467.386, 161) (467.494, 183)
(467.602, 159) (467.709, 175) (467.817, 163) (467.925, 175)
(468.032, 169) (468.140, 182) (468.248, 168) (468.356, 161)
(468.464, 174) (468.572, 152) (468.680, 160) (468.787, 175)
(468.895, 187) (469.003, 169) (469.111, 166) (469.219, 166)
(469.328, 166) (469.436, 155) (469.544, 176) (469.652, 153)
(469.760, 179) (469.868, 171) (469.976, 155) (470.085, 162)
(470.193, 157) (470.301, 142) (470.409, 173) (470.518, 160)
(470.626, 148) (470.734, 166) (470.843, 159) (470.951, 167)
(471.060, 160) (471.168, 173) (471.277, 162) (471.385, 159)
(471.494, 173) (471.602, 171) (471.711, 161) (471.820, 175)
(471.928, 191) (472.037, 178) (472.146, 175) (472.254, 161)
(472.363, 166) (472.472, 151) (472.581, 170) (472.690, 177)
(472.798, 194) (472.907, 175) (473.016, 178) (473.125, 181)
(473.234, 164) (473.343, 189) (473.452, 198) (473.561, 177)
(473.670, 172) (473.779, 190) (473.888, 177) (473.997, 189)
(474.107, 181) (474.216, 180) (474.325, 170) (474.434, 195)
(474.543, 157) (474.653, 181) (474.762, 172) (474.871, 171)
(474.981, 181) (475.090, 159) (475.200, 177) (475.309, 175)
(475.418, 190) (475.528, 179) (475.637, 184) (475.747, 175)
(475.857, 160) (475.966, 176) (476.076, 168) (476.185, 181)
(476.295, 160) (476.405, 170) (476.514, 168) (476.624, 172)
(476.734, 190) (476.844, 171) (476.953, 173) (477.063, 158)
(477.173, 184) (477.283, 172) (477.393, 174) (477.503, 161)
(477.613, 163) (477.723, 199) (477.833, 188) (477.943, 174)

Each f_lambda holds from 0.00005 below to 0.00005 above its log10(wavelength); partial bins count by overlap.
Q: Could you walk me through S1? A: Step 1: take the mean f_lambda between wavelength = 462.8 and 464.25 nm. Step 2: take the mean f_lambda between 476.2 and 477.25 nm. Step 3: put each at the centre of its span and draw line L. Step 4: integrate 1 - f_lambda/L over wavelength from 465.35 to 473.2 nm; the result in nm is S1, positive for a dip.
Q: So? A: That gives 0.33 nm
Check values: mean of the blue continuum 177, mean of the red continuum 172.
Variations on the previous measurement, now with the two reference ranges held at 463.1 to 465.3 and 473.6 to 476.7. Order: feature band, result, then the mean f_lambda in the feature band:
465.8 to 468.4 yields 0.08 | 166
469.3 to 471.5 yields 0.13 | 162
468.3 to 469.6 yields 0.04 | 167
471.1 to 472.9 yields 0.03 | 171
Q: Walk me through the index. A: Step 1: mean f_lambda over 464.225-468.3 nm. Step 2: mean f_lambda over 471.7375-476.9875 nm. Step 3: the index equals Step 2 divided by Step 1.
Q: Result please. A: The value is 1.1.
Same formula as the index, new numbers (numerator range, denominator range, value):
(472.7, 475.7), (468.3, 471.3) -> 1.09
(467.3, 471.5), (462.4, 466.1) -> 0.96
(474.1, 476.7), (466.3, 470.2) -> 1.05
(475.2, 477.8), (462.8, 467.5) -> 1.03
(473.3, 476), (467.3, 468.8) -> 1.06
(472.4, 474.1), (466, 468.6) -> 1.08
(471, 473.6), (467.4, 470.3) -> 1.04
